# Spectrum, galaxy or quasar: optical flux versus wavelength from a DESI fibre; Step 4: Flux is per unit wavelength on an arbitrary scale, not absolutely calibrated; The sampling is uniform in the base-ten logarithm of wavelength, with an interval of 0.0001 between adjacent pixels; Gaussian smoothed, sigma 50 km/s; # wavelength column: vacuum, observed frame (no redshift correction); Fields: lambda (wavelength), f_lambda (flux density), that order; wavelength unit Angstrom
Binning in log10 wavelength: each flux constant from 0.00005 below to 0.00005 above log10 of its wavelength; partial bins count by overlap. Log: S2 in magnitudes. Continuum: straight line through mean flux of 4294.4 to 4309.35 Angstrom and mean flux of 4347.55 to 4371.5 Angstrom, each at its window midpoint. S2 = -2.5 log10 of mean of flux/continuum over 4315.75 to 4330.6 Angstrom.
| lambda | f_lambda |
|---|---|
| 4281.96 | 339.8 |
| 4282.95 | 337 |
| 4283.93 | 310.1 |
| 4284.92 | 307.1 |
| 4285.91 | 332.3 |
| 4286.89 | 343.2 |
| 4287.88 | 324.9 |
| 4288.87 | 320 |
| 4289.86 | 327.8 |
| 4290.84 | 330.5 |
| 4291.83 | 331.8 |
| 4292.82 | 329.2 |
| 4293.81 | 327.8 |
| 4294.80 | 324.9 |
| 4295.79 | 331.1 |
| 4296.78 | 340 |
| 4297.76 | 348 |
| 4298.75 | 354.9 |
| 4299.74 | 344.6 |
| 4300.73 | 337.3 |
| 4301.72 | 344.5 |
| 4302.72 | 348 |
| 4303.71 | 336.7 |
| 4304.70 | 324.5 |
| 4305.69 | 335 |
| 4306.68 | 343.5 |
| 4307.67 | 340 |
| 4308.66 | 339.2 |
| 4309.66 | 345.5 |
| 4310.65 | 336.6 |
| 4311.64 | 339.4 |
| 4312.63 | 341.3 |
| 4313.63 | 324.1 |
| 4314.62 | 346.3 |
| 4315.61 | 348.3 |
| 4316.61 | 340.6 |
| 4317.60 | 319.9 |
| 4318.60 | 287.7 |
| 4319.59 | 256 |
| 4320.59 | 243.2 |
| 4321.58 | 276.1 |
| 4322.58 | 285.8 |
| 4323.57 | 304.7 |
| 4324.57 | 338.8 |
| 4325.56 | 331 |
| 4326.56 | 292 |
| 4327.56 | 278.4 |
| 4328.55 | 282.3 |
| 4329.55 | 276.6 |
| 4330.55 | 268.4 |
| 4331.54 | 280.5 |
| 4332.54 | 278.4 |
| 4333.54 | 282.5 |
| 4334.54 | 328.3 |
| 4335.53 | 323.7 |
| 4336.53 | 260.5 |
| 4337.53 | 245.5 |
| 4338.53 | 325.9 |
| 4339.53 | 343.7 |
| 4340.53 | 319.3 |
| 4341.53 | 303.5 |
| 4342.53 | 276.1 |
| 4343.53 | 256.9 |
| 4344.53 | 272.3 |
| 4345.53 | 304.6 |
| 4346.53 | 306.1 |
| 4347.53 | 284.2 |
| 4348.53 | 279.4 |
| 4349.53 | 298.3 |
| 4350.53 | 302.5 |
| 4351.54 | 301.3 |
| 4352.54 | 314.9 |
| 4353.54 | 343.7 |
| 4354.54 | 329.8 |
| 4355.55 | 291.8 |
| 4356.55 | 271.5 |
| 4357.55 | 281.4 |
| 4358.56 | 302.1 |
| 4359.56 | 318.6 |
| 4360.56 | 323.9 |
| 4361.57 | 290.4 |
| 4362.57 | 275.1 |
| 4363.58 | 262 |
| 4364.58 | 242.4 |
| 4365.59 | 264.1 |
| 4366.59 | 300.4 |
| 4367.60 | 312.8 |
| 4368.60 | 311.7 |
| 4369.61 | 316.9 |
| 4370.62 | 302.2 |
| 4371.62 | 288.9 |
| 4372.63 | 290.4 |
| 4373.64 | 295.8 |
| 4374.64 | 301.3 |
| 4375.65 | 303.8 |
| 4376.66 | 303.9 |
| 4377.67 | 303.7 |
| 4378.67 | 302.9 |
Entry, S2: 0.11 mag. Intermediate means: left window 340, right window 297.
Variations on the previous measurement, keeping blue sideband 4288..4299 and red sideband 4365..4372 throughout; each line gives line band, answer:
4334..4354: 0.04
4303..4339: 0.04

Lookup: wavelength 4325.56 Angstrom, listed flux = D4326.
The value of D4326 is 331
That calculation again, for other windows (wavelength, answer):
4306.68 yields 343.5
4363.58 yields 262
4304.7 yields 324.5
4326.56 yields 292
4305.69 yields 335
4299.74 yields 344.6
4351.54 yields 301.3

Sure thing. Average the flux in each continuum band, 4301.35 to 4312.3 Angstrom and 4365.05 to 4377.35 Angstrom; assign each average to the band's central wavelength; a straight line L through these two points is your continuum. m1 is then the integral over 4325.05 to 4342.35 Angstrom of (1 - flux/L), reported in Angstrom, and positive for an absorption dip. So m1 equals 1.5 Angstrom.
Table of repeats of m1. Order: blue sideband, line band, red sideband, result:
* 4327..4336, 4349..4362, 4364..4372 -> -0.6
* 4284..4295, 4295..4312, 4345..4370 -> -1.1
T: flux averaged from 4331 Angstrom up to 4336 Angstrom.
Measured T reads 299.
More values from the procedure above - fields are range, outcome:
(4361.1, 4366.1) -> 267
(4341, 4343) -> 290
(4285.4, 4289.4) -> 330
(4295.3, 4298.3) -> 341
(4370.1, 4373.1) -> 294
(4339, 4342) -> 322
